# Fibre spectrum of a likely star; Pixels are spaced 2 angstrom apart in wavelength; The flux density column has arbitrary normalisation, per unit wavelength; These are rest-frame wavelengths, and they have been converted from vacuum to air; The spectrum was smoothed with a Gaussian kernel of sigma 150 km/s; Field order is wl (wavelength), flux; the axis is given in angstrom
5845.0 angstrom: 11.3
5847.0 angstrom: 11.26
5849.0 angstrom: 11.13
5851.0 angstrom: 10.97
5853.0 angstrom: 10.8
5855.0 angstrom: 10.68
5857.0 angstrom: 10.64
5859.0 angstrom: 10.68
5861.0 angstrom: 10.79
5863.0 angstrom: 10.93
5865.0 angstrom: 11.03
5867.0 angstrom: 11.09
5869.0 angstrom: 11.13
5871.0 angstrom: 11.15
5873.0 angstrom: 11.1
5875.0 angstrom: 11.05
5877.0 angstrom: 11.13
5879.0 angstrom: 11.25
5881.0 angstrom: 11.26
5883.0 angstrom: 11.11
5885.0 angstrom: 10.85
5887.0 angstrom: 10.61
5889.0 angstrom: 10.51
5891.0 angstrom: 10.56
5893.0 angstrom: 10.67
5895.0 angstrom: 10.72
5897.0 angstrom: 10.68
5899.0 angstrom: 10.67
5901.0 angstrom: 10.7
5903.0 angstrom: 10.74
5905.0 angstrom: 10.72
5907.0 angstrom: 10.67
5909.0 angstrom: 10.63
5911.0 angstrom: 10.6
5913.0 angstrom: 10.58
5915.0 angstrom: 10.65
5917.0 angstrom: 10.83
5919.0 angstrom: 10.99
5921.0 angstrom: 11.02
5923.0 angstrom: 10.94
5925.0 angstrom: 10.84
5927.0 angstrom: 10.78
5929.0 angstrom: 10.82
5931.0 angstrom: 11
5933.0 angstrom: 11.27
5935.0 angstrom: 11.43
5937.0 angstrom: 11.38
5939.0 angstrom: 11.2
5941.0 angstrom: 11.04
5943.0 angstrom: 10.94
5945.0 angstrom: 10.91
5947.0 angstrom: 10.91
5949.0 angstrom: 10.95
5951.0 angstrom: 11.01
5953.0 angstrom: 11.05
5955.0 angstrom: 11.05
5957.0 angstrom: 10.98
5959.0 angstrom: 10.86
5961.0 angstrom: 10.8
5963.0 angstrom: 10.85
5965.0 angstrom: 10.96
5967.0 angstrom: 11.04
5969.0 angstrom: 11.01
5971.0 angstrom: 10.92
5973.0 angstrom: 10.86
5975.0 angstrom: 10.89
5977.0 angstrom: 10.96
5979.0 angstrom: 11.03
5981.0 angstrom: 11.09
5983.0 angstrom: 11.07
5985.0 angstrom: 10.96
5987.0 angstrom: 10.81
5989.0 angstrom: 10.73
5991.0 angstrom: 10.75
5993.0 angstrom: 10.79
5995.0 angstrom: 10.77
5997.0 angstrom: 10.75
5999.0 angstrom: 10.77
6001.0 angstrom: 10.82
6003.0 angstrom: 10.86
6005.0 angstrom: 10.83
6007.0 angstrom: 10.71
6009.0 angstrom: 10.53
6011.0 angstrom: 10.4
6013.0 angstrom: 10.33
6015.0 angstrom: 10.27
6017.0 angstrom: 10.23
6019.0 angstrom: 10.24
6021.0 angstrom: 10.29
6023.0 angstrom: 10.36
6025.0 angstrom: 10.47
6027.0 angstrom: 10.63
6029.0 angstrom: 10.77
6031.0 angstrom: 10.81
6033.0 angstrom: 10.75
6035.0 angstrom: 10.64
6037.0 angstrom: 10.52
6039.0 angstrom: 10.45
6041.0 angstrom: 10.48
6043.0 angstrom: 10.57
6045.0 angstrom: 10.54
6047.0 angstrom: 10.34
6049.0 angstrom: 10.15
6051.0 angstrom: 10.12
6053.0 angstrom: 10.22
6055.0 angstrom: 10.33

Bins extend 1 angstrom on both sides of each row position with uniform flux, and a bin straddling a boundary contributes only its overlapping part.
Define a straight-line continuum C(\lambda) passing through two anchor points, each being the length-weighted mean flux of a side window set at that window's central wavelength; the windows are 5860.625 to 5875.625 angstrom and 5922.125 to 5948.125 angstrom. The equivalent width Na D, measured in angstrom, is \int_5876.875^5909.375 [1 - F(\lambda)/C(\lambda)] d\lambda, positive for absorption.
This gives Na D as 0.7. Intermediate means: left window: 11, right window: 11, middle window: 10.8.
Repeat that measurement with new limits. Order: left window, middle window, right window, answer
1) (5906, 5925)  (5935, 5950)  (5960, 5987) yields -0.3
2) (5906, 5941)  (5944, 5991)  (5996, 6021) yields -0.9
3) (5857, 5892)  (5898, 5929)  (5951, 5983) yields 0.5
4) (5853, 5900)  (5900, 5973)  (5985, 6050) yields -1.1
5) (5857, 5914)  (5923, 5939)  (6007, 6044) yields -0.5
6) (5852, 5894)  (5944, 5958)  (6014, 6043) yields -0.4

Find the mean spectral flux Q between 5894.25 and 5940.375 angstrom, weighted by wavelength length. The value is 10.9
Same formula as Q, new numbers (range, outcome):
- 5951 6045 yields 10.7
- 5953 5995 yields 10.9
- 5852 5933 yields 10.8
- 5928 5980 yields 11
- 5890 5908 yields 10.7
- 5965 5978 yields 10.9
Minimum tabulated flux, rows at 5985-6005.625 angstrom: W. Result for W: 10.73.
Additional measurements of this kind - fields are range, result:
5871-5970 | 10.51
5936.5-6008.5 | 10.71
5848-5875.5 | 10.64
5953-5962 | 10.8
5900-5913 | 10.58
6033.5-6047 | 10.34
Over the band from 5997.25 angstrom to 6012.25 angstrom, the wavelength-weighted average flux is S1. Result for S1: 10.7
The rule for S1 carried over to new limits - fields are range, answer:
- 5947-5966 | 10.9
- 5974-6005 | 10.9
